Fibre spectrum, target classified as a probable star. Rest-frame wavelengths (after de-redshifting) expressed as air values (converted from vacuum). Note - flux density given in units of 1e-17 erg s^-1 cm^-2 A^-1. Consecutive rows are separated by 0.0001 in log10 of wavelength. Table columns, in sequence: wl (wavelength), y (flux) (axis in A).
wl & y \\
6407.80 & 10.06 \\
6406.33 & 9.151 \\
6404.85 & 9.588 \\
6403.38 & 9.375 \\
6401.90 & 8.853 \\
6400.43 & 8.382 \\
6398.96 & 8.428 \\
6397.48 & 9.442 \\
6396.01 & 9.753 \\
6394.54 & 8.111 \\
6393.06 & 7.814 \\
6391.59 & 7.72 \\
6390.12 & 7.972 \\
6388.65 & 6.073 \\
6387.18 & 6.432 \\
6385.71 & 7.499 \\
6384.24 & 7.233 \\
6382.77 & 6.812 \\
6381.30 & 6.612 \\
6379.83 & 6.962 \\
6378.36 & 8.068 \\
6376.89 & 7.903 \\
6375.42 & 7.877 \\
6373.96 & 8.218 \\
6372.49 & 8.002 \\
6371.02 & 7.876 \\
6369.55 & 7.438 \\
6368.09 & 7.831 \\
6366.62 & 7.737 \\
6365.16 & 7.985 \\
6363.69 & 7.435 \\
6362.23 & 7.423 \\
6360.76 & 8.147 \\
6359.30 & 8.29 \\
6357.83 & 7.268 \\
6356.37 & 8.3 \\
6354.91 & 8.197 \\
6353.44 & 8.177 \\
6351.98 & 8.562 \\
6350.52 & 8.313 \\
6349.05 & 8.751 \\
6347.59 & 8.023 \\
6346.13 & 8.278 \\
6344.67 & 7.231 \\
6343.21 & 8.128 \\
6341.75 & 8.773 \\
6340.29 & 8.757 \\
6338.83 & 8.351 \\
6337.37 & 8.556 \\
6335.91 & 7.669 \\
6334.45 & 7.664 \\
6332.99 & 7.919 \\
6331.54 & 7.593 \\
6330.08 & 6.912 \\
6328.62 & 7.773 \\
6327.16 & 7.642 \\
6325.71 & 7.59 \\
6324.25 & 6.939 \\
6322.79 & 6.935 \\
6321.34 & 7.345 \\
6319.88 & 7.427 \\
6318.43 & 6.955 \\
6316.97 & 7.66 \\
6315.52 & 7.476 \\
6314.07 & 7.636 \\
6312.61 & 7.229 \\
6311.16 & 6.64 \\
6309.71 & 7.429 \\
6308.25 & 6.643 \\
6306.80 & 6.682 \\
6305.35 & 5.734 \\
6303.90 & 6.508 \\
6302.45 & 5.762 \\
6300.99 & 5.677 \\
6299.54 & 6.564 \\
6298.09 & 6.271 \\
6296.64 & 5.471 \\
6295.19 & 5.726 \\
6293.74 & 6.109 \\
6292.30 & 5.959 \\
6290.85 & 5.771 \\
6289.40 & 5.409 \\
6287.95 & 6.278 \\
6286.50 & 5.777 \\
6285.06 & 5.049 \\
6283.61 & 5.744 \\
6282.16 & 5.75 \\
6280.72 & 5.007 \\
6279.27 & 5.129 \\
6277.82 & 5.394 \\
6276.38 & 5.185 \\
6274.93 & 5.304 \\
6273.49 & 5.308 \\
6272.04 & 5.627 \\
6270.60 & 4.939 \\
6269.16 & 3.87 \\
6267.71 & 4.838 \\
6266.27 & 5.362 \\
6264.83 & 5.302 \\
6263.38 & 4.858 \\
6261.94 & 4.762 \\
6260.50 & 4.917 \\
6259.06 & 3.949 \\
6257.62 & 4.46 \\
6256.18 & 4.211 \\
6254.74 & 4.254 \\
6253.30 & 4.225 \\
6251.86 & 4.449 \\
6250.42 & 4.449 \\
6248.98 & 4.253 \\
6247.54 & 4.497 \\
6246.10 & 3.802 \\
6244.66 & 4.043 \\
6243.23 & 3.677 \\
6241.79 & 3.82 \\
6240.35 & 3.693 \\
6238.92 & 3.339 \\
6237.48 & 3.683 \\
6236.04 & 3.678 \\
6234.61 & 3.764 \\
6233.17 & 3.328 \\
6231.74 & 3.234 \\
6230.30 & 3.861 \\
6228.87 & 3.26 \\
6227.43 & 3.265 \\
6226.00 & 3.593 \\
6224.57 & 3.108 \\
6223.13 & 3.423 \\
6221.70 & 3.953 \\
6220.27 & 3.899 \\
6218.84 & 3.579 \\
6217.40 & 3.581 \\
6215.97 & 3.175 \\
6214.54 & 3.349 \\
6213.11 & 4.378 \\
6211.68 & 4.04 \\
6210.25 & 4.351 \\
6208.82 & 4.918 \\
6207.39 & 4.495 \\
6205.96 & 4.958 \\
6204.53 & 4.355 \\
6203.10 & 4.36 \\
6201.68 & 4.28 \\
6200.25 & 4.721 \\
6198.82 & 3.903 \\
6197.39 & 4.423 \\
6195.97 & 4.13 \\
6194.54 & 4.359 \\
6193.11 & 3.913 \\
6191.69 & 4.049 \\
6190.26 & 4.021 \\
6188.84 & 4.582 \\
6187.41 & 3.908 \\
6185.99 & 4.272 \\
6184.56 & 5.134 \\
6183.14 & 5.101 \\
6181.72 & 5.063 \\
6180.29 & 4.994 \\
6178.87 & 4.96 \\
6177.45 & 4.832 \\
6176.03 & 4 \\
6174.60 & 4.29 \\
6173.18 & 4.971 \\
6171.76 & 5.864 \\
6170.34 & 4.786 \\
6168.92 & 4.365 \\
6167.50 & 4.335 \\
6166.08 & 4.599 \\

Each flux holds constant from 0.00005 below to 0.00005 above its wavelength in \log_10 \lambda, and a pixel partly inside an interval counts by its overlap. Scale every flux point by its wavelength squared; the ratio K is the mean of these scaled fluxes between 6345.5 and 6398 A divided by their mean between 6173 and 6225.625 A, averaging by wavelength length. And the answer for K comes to 1.95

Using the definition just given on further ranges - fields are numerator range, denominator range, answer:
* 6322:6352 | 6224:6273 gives 1.96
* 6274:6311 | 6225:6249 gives 1.63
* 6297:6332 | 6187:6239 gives 1.82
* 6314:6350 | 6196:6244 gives 2.08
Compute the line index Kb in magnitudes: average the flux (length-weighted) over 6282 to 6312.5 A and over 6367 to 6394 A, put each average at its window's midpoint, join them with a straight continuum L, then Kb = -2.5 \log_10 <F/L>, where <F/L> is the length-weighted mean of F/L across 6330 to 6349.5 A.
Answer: -0.188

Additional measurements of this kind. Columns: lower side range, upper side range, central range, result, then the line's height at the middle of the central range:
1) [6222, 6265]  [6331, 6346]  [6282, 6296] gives 0.03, 5.93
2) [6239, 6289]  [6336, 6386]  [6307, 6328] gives -0.12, 6.5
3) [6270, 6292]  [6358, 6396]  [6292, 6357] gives -0.14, 6.43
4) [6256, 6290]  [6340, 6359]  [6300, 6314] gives -0.01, 6.49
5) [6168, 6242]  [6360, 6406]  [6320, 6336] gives -0.11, 6.75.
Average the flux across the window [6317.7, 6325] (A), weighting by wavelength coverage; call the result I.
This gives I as 7.12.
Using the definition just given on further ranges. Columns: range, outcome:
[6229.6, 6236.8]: 3.57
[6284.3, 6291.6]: 5.66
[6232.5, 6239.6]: 3.56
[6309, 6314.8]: 7.24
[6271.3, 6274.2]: 5.46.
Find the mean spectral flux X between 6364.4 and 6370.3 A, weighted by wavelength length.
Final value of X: 7.75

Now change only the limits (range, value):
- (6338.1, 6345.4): 8.25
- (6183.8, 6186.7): 4.71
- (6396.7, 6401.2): 8.77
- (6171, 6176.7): 4.78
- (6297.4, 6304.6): 6.15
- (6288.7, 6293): 5.71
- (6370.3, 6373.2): 7.93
